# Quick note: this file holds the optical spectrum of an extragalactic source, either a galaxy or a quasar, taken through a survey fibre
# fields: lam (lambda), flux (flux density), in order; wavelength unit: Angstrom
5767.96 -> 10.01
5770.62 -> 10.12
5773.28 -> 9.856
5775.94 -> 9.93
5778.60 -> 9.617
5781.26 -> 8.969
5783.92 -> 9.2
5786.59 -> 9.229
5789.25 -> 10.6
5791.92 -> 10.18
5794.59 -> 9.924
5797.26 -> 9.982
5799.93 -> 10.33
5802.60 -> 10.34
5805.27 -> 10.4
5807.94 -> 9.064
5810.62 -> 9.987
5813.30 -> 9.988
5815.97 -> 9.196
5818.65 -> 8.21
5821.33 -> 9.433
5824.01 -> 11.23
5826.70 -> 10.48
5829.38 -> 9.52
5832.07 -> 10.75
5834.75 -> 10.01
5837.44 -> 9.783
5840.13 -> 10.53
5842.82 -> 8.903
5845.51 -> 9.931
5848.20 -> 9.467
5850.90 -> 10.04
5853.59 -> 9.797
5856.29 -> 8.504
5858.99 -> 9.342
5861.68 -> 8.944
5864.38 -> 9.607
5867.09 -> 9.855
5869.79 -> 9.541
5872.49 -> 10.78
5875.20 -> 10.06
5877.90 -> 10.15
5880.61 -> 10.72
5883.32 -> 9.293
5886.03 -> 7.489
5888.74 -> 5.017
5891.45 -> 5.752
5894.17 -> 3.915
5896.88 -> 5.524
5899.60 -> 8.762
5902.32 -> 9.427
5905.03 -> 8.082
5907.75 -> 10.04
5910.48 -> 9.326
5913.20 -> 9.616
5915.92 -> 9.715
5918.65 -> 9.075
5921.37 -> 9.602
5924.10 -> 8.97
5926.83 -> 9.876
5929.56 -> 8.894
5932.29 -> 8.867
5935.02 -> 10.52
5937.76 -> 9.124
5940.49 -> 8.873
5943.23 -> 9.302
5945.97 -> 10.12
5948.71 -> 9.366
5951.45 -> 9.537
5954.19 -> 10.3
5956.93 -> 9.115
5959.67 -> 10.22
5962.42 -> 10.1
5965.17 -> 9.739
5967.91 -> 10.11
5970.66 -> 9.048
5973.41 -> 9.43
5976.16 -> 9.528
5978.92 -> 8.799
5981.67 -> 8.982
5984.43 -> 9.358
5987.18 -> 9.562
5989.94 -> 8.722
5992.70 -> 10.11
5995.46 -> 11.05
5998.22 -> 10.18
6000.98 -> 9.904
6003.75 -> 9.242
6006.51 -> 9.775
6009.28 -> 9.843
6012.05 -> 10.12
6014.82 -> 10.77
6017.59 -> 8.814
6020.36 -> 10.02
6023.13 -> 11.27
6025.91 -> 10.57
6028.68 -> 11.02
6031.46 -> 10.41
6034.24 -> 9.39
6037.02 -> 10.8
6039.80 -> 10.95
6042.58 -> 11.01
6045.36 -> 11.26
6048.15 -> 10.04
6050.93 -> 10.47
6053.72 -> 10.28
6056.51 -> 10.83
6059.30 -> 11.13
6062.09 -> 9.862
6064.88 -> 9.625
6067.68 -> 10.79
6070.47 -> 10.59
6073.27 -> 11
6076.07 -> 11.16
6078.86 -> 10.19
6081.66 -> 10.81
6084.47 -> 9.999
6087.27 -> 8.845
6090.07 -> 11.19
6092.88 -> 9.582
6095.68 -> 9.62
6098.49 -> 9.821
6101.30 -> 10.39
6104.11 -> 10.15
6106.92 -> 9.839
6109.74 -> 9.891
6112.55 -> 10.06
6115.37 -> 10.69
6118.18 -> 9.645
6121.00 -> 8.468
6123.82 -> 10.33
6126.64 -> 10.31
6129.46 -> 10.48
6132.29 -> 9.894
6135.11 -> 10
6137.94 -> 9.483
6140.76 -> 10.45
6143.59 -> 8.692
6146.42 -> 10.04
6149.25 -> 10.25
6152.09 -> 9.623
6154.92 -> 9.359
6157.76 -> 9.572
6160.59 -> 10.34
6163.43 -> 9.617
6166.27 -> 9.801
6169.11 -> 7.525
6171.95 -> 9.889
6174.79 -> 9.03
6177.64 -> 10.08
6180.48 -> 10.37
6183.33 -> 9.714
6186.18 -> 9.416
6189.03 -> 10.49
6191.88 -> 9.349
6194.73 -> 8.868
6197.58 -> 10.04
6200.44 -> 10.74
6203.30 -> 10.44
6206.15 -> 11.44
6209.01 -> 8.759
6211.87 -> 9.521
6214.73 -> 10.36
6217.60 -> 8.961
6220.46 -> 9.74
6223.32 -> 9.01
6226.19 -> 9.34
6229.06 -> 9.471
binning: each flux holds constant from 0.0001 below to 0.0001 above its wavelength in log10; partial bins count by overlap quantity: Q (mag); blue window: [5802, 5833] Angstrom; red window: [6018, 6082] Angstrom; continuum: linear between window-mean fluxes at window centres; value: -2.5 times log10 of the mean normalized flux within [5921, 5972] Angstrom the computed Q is 0.075 mag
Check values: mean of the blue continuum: 9.86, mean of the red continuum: 10.6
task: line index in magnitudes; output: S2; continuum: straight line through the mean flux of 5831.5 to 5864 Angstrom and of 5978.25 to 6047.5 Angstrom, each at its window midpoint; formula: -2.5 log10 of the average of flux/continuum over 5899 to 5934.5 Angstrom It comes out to 0.06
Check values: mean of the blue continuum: 9.64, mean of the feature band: 9.29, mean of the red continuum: 10.1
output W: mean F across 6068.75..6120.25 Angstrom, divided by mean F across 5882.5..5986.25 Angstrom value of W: 1.14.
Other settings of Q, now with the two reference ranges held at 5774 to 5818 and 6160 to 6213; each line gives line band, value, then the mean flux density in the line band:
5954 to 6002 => 0.01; 9.67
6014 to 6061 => -0.08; 10.5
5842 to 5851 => 0.02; 9.56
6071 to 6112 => -0.05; 10.2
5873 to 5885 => -0.03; 10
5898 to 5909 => 0.09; 8.99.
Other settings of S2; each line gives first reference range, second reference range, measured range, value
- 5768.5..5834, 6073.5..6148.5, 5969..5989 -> 0.08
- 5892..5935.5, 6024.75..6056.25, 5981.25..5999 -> 0.01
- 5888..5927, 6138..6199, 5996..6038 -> -0.16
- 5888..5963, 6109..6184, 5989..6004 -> -0.09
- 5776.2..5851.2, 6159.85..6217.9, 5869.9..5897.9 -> 0.23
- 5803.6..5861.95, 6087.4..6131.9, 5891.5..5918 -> 0.20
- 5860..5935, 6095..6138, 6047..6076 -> -0.09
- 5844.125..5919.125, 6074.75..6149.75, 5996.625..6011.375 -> -0.04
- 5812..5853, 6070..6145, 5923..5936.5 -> 0.05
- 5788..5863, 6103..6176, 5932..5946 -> 0.04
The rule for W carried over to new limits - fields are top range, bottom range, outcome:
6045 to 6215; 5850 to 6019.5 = 1.08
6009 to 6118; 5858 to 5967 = 1.14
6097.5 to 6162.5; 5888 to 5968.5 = 1.11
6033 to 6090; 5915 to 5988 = 1.10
